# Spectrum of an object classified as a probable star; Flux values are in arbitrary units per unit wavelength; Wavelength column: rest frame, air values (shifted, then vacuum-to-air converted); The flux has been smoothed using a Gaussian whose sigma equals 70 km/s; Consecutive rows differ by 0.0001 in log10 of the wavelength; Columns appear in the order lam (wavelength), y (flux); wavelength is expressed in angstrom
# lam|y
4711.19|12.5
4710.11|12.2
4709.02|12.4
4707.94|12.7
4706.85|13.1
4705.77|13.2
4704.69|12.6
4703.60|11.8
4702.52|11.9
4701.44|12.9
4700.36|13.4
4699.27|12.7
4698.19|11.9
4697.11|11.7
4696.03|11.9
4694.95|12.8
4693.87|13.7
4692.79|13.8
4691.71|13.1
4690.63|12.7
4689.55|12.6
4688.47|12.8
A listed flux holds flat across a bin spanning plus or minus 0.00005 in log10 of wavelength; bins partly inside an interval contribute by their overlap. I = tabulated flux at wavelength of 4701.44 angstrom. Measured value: 12.9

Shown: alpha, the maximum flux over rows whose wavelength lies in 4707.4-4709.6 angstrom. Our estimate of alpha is 12.7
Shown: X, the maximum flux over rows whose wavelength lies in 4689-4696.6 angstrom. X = 13.8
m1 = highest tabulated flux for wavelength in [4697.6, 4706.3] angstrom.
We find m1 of 13.4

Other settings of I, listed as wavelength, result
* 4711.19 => 12.5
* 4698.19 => 11.9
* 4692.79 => 13.8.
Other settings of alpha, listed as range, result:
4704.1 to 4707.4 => 13.2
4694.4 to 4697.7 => 12.8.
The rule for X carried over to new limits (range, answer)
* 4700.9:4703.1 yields 12.9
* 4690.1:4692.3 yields 13.1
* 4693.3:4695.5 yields 13.7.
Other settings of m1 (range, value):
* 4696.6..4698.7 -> 11.9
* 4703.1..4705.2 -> 12.6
